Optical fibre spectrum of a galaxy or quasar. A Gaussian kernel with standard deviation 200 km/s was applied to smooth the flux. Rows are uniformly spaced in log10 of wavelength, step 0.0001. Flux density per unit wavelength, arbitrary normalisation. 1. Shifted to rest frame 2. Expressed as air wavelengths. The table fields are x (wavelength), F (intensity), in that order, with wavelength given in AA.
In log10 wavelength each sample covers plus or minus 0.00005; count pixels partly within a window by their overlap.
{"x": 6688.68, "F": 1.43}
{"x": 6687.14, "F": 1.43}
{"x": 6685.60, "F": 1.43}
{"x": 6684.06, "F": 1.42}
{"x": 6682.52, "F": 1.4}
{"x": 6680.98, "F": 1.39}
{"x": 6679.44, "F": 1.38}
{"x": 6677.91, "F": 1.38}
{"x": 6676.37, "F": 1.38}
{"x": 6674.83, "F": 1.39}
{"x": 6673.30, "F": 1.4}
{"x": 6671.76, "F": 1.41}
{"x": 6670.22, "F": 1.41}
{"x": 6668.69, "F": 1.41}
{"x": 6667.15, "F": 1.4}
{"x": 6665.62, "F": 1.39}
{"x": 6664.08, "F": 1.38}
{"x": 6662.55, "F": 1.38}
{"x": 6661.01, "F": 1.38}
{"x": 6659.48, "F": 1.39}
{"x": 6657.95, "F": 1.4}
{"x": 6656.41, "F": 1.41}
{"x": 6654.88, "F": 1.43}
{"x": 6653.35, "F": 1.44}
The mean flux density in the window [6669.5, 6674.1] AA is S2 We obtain 1.41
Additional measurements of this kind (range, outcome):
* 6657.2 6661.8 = 1.39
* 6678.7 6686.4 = 1.4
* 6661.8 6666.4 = 1.38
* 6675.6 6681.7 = 1.38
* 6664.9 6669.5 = 1.4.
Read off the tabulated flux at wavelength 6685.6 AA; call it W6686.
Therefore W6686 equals 1.43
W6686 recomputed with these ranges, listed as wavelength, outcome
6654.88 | 1.43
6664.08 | 1.38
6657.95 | 1.4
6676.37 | 1.38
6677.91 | 1.38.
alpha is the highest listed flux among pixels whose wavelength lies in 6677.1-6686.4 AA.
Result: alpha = 1.43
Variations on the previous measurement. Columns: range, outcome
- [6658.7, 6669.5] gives 1.41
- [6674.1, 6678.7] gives 1.39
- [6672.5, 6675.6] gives 1.4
